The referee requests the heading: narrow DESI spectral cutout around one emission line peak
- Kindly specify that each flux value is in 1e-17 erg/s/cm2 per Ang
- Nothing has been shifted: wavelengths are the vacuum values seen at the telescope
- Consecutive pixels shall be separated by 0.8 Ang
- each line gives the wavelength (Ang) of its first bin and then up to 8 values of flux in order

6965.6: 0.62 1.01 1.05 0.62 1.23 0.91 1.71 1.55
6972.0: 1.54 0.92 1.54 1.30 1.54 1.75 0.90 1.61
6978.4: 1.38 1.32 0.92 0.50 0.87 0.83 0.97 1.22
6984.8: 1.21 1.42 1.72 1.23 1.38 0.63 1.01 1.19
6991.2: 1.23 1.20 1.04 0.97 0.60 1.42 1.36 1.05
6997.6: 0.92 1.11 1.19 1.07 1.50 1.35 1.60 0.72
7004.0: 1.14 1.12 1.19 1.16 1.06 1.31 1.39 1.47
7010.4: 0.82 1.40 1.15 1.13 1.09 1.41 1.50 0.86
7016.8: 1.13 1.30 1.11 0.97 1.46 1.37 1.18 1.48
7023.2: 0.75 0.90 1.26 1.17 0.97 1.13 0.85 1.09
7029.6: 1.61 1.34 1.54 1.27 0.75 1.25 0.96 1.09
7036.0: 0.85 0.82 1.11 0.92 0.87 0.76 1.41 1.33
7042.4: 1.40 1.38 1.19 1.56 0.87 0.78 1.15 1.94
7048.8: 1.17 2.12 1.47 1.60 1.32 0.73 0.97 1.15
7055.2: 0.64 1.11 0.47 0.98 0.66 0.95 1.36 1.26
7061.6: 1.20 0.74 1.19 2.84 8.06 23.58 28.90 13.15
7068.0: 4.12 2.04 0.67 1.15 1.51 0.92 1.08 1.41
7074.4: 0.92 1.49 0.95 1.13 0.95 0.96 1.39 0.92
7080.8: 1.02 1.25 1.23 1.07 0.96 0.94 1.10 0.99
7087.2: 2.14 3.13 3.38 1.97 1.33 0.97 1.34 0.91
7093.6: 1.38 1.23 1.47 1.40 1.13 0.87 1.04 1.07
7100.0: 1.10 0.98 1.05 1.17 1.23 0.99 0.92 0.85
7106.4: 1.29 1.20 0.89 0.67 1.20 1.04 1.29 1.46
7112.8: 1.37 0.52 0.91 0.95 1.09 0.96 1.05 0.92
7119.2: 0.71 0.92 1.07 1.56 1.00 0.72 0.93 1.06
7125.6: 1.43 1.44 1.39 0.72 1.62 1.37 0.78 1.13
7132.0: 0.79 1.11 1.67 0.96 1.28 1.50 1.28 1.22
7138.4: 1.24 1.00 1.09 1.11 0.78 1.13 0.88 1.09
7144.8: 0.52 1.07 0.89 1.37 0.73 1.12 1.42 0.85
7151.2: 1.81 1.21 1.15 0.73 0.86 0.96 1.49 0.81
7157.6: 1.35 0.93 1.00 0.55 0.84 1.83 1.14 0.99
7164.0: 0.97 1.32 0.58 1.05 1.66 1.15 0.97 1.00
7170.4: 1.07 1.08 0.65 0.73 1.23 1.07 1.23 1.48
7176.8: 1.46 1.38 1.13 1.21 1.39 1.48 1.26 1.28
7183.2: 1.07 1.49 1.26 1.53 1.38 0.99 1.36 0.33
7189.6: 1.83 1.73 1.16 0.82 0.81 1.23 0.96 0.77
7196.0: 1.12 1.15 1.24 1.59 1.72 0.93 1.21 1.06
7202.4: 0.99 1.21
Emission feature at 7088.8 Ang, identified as [N II]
